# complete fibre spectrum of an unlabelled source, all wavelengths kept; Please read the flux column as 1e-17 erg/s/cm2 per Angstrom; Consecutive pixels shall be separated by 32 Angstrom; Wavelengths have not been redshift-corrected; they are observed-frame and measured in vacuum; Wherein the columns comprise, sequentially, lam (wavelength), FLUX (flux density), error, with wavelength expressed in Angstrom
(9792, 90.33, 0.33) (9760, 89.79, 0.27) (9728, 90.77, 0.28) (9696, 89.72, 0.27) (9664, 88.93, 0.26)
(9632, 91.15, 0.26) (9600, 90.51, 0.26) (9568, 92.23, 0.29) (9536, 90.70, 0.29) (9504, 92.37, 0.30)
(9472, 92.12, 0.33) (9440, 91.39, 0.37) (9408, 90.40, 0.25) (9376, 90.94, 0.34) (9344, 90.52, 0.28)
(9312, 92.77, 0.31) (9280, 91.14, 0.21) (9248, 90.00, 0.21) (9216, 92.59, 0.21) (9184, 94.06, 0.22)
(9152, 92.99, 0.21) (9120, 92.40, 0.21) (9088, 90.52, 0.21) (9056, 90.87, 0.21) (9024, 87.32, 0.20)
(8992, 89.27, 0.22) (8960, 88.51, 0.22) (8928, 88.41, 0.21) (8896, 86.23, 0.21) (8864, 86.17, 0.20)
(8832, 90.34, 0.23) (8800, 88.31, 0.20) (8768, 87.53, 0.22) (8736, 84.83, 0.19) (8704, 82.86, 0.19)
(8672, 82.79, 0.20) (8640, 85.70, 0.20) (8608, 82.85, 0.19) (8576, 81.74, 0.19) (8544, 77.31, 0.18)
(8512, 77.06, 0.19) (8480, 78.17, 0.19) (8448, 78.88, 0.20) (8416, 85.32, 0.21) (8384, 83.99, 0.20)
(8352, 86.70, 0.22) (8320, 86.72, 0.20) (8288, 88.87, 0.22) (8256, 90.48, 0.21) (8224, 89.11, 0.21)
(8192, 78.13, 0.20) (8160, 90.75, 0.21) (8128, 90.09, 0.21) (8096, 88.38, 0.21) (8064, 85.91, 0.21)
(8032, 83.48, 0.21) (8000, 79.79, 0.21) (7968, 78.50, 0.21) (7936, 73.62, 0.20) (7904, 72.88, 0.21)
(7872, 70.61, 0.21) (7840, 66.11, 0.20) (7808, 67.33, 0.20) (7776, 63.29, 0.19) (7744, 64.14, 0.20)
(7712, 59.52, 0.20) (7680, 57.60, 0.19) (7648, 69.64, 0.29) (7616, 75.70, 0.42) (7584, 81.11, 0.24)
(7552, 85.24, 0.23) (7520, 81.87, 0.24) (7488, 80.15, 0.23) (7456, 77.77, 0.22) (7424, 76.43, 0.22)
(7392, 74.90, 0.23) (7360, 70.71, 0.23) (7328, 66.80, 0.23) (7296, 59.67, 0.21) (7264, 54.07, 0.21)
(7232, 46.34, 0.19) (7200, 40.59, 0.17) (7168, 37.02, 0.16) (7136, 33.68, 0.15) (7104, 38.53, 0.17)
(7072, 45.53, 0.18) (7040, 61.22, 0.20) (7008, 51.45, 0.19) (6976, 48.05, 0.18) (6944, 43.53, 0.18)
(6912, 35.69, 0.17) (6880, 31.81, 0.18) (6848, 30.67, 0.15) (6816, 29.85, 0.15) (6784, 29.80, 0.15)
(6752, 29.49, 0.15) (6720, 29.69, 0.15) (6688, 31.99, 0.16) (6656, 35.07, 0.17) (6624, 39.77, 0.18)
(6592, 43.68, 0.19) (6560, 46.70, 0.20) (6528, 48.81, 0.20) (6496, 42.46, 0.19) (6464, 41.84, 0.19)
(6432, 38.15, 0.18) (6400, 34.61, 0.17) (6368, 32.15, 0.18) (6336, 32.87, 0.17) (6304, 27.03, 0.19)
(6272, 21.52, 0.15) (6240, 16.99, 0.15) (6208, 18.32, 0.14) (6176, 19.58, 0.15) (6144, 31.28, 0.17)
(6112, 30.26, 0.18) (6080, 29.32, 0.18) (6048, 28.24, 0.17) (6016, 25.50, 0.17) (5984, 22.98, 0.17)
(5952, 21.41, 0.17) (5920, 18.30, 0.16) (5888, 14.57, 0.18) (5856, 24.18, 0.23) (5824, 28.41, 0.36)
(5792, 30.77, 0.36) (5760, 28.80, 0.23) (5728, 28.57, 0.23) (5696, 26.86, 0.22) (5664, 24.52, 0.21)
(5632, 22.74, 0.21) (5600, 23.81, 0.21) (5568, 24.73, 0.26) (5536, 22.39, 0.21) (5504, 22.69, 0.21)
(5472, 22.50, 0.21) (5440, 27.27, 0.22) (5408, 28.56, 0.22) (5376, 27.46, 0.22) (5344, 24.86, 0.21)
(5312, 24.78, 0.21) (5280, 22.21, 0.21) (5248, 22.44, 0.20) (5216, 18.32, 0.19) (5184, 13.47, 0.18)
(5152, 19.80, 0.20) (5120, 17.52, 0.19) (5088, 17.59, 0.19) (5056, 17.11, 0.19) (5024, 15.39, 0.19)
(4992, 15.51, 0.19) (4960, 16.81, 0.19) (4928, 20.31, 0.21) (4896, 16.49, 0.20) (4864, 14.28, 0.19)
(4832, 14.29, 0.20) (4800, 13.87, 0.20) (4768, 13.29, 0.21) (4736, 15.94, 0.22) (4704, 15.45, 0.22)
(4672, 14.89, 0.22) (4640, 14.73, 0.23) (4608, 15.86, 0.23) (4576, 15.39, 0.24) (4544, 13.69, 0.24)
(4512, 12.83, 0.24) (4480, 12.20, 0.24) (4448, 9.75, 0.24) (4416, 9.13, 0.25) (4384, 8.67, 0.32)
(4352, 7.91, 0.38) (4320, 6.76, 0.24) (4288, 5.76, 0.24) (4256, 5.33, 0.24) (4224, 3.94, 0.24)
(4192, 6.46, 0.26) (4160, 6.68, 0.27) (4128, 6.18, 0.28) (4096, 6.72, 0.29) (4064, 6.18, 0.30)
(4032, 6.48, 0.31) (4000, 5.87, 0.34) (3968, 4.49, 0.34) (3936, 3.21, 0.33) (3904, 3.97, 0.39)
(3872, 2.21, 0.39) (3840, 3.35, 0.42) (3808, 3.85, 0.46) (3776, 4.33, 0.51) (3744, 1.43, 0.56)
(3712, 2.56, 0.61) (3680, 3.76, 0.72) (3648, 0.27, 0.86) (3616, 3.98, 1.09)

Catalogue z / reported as 0.00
